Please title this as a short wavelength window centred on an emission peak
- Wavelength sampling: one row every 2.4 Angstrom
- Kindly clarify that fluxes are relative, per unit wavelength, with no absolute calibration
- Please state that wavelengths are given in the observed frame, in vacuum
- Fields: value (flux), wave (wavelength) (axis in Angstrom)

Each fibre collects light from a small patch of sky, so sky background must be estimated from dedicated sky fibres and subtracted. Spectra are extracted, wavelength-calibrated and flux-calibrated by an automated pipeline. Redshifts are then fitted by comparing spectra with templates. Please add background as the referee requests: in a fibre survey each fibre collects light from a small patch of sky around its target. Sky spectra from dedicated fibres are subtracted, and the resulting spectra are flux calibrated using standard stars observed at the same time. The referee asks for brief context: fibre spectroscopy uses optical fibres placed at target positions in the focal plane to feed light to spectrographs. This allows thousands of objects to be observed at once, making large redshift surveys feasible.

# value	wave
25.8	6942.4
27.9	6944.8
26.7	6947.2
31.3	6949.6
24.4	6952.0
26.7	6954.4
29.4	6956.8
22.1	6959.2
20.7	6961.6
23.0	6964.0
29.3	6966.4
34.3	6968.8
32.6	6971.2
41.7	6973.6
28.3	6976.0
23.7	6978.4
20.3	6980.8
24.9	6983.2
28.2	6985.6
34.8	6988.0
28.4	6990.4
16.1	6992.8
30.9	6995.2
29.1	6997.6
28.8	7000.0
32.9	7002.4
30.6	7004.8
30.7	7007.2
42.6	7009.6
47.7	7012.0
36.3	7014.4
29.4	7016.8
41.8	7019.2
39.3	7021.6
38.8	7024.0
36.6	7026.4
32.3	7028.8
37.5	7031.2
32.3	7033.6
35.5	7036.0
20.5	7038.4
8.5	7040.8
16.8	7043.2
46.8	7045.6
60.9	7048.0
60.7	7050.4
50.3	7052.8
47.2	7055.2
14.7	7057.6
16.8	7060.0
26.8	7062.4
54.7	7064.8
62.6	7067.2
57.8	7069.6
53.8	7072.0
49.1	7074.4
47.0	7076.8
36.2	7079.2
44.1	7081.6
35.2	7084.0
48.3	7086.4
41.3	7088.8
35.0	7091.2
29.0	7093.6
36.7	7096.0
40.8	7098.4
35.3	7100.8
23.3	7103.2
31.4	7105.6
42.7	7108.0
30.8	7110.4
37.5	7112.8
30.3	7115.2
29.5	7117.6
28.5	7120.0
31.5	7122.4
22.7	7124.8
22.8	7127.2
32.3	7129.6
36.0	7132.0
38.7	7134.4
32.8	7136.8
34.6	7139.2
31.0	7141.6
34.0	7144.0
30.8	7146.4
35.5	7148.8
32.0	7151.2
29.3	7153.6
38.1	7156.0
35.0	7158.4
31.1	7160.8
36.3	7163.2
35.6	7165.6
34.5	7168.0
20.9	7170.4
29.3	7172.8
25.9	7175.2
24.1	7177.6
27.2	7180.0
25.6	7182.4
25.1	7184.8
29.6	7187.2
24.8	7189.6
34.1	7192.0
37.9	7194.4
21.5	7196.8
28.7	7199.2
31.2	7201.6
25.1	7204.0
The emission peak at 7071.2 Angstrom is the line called Mg II 2798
